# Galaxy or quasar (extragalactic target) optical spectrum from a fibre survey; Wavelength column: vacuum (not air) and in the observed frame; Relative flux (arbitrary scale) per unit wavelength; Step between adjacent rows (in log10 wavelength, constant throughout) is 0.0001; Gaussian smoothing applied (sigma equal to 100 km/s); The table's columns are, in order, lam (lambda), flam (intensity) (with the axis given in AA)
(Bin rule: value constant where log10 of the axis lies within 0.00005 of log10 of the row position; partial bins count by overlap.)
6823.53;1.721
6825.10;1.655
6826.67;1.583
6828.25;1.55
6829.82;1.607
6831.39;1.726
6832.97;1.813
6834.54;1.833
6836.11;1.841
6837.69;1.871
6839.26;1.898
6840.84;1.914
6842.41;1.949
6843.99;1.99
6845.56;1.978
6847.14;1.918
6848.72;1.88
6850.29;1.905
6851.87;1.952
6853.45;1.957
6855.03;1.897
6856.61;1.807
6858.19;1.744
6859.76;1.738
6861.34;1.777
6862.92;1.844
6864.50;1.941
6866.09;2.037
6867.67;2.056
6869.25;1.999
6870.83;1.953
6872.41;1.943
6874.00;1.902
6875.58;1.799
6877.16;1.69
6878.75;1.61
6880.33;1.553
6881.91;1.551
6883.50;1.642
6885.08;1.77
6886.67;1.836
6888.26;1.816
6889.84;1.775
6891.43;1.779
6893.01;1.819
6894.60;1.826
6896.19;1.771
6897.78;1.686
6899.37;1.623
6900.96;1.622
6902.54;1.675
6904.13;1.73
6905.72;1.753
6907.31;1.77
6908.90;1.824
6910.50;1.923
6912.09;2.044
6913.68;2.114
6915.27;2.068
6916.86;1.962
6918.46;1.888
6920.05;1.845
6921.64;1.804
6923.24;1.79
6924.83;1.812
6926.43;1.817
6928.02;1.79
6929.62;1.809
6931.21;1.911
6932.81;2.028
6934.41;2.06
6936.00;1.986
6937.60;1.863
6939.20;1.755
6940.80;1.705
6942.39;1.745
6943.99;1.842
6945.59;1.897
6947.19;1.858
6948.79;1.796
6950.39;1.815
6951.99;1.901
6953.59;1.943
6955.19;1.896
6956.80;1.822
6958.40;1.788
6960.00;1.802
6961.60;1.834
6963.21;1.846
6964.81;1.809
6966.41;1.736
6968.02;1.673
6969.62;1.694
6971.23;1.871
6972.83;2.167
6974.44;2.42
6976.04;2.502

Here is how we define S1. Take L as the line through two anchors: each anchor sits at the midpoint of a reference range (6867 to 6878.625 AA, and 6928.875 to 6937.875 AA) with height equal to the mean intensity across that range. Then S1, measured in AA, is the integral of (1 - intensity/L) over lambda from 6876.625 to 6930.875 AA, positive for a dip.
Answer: 3.66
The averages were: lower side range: 1.89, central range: 1.79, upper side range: 1.95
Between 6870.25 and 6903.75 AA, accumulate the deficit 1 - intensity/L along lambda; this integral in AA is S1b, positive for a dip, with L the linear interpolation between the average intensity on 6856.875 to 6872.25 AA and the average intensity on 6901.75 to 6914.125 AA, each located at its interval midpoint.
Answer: 2.3 AA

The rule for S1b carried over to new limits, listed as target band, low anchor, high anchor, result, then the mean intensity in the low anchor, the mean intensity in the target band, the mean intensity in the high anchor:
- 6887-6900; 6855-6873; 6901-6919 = 0.8 AA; 1.89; 1.77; 1.88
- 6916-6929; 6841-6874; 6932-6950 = 0.3 AA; 1.91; 1.84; 1.87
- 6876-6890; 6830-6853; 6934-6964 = 1.3 AA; 1.88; 1.69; 1.85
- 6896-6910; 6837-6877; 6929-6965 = 1.2 AA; 1.9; 1.72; 1.86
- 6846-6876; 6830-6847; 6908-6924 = -0.2 AA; 1.87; 1.9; 1.92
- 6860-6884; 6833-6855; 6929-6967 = 1.0 AA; 1.91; 1.82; 1.85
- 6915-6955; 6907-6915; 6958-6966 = 0.5 AA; 1.95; 1.87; 1.81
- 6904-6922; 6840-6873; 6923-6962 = -0.3 AA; 1.91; 1.9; 1.85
